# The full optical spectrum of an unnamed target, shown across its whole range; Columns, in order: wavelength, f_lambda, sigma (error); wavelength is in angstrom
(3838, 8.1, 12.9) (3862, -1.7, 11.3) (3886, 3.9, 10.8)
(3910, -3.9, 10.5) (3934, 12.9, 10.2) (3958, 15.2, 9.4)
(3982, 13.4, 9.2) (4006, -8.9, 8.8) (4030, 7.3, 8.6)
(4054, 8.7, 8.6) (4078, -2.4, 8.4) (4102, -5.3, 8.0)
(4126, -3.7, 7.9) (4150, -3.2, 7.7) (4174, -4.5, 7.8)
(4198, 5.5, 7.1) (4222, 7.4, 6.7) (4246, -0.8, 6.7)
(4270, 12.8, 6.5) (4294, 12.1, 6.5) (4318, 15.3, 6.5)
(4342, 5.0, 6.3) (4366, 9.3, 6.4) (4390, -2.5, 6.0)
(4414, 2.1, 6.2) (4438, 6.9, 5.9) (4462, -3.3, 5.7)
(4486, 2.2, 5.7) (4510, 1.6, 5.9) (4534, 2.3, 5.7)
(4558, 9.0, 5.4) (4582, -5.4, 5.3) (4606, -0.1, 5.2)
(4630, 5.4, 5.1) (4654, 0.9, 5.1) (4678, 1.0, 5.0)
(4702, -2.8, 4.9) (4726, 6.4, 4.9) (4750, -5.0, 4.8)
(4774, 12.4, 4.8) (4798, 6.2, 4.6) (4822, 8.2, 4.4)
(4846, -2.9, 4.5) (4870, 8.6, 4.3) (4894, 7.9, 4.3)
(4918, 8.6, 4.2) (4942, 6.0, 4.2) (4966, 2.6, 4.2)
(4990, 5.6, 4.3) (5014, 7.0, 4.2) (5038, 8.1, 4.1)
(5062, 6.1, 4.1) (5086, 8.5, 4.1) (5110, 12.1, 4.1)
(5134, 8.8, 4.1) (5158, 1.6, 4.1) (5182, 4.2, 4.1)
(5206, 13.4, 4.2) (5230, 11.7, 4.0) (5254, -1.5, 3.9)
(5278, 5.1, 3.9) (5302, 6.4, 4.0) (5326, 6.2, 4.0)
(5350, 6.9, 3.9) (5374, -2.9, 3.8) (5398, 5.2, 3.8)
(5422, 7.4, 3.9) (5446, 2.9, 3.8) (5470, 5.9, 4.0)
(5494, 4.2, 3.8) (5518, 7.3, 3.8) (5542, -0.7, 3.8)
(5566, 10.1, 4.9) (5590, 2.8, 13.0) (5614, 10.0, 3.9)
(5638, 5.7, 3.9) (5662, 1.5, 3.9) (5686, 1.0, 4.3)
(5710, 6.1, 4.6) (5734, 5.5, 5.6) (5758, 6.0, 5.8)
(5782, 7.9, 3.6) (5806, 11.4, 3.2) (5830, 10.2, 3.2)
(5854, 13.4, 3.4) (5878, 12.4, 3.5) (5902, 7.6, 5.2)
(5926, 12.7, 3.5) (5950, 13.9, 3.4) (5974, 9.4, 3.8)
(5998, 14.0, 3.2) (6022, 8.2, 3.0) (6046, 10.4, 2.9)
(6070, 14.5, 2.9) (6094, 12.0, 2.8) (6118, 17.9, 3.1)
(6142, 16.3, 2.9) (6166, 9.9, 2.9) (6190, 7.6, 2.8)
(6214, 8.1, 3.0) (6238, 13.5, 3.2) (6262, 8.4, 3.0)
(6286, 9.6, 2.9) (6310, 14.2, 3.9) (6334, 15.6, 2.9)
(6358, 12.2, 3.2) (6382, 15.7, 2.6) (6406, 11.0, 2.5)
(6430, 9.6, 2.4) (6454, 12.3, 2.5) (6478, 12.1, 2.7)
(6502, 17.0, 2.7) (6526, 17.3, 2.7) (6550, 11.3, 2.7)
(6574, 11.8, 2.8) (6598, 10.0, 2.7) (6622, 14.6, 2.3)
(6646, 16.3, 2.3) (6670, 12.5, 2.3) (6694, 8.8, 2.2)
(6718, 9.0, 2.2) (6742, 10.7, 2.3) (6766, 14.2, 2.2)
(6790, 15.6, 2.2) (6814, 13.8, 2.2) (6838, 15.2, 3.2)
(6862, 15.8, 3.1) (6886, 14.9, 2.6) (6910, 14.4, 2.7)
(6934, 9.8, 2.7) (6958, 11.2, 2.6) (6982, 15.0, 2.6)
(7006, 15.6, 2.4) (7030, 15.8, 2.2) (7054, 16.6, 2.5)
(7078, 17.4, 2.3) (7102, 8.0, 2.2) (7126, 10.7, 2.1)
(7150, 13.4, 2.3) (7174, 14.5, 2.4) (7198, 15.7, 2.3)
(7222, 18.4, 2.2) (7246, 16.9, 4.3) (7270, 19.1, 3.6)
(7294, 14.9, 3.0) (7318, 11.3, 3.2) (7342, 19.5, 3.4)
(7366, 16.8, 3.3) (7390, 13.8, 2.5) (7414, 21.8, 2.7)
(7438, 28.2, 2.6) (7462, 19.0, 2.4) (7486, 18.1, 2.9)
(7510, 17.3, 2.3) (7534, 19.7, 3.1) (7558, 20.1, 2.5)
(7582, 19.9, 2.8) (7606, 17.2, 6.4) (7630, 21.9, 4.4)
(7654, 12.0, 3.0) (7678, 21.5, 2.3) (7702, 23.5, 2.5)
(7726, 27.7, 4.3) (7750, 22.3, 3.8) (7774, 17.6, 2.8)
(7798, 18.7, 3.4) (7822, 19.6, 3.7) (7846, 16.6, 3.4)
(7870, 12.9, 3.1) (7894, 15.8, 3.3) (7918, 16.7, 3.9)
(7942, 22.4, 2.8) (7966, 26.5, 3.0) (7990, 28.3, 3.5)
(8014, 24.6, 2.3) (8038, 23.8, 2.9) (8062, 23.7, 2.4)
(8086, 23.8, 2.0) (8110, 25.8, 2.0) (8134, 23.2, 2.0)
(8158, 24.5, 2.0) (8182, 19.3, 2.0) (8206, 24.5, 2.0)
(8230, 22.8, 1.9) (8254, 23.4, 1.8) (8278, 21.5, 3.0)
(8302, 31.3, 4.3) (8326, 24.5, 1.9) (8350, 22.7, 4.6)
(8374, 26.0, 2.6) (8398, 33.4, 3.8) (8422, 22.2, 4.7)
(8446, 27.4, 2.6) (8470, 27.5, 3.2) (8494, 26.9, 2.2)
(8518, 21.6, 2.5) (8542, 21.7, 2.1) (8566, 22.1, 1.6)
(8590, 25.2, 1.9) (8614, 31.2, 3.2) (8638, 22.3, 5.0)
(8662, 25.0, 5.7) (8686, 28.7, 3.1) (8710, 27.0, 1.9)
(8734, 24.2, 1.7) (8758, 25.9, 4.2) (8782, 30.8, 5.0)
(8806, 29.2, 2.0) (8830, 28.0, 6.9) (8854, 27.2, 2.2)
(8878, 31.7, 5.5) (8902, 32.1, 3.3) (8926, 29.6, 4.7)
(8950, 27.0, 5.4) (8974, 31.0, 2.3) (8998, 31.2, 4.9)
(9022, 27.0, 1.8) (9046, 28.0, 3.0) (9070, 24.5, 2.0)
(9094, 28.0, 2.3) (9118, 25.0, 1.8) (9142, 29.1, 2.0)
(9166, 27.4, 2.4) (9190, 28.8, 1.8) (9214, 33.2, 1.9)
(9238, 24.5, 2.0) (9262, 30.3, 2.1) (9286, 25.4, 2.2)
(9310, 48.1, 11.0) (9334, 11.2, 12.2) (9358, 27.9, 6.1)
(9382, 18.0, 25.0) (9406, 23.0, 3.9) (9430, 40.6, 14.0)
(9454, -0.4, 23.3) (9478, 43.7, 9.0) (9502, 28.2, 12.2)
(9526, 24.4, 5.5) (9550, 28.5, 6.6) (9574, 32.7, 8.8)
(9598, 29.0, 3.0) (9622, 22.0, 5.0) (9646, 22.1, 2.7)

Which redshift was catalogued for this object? 0.992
